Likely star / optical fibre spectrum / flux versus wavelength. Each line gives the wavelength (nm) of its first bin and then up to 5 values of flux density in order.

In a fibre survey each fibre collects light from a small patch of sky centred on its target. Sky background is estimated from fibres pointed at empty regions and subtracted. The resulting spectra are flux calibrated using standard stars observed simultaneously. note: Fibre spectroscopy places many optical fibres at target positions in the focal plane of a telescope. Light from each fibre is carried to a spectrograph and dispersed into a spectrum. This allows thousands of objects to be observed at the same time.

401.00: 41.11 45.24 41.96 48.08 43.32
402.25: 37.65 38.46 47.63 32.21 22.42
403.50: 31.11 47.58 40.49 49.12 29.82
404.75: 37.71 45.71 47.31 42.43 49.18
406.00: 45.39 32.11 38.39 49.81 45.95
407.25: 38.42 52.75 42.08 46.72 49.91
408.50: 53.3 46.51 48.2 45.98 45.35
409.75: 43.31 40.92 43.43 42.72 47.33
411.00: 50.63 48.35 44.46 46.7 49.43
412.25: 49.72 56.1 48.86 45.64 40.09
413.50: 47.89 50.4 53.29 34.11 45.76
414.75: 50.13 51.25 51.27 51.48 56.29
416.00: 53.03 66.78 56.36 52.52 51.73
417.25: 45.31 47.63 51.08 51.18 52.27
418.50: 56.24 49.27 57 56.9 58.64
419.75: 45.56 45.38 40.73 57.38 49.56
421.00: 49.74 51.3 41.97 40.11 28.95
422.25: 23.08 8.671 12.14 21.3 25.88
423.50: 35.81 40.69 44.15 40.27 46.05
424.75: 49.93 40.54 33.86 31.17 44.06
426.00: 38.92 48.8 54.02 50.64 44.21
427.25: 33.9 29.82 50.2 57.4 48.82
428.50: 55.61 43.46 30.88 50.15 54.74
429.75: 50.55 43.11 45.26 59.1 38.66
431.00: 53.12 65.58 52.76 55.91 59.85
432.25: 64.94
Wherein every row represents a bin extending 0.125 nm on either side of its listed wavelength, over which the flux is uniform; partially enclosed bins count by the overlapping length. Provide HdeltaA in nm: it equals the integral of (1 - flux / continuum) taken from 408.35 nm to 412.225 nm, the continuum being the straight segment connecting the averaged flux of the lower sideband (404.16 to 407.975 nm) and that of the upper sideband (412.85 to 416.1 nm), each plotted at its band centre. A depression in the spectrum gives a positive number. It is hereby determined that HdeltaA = -0.06 nm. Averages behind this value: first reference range 43.1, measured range 46.5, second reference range 48.5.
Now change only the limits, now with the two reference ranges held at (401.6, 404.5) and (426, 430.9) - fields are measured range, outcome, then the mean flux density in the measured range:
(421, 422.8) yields 0.53 nm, 31.6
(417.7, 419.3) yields -0.35 nm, 53.4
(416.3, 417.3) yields -0.23 nm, 53.1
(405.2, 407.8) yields -0.23 nm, 43.9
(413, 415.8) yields -0.35 nm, 48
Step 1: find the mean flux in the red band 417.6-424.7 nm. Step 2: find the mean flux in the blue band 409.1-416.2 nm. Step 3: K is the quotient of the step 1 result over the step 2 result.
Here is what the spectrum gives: 0.9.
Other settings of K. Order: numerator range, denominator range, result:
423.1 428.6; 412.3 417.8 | 0.85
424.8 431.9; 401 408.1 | 1.12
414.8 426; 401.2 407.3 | 1.09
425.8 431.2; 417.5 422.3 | 0.98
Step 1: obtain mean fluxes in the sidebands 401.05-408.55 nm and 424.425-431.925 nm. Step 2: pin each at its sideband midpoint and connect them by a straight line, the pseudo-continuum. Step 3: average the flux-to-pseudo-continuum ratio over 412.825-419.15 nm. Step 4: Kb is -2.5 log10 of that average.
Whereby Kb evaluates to -0.14 mag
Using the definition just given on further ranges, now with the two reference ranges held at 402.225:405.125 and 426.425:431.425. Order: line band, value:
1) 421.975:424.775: 0.433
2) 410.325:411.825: -0.134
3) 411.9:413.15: -0.192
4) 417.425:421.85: -0.133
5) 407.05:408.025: -0.130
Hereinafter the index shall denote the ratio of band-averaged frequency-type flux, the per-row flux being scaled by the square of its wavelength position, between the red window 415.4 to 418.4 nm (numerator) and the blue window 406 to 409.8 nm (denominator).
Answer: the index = 1.22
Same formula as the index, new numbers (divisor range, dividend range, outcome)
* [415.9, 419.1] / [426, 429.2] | 0.90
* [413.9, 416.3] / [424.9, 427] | 0.89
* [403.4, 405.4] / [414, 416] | 1.26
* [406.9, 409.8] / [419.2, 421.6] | 1.13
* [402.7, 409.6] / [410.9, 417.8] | 1.21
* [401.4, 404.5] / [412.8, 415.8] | 1.28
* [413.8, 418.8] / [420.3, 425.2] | 0.75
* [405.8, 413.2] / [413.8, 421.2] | 1.16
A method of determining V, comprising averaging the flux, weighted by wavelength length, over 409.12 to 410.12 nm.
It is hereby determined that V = 43.9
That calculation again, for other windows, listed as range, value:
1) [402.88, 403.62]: 28.5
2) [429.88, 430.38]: 44.3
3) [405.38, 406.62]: 41.5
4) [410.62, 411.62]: 47.7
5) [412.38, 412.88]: 52.4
